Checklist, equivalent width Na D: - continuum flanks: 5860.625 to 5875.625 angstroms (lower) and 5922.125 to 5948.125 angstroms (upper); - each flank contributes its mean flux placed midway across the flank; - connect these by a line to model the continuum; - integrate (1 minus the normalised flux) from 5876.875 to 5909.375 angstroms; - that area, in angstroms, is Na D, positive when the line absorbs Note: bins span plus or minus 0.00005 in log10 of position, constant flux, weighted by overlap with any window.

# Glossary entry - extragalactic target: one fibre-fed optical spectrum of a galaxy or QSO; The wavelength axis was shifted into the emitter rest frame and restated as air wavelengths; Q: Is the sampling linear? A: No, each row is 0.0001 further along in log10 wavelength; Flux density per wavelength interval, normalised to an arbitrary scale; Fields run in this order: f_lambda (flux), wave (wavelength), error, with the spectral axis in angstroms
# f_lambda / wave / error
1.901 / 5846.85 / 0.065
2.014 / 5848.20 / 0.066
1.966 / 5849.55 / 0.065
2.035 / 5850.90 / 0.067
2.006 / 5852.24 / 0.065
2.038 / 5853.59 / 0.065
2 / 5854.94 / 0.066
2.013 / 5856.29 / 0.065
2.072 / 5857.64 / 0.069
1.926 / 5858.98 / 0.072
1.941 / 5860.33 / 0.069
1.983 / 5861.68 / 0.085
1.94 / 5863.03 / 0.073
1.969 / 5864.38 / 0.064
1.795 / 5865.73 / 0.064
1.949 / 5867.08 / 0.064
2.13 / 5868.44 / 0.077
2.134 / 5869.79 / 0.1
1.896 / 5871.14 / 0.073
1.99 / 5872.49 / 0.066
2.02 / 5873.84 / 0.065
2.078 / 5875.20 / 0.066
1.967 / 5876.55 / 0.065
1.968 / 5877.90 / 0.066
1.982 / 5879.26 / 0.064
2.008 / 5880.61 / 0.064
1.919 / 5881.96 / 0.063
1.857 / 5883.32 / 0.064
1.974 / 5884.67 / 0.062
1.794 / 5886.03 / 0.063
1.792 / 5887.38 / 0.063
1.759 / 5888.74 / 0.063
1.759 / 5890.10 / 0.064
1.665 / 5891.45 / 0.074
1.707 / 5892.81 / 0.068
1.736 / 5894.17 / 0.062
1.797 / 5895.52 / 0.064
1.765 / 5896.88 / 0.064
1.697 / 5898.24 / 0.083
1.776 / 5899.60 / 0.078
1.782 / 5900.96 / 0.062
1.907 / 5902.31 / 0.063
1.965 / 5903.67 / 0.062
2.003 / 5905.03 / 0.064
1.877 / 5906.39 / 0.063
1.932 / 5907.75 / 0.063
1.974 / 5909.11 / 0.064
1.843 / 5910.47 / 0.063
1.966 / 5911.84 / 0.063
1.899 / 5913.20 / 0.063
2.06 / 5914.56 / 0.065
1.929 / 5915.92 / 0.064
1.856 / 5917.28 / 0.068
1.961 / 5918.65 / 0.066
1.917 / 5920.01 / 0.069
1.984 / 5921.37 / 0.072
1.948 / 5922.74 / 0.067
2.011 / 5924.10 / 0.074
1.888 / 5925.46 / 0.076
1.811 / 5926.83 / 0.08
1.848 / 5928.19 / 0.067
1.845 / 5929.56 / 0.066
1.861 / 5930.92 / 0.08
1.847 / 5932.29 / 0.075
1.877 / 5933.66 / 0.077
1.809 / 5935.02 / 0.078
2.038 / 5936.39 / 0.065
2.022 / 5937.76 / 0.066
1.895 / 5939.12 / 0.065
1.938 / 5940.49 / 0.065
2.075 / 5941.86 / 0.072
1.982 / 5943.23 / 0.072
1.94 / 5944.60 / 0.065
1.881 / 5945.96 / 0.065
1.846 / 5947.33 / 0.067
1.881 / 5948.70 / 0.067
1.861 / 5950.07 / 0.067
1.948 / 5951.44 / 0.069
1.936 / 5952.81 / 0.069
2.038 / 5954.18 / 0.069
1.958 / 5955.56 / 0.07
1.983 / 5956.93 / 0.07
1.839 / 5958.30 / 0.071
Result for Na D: 1.82 angstroms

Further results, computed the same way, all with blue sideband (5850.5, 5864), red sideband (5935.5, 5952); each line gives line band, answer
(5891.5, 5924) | 1.38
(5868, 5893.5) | 0.86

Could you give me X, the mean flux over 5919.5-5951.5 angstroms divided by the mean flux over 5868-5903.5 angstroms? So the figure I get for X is 1.0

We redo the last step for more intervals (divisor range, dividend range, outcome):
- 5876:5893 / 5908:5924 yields 1.04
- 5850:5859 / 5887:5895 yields 0.86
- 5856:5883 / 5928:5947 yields 0.97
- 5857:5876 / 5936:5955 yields 0.98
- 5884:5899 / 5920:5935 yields 1.07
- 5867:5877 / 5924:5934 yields 0.92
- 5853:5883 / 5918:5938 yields 0.96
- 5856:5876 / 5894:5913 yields 0.94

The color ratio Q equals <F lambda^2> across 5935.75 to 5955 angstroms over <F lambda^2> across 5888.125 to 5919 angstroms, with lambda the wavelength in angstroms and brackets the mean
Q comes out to 1.1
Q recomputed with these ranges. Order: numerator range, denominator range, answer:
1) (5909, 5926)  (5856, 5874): 1.00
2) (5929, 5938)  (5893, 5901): 1.09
